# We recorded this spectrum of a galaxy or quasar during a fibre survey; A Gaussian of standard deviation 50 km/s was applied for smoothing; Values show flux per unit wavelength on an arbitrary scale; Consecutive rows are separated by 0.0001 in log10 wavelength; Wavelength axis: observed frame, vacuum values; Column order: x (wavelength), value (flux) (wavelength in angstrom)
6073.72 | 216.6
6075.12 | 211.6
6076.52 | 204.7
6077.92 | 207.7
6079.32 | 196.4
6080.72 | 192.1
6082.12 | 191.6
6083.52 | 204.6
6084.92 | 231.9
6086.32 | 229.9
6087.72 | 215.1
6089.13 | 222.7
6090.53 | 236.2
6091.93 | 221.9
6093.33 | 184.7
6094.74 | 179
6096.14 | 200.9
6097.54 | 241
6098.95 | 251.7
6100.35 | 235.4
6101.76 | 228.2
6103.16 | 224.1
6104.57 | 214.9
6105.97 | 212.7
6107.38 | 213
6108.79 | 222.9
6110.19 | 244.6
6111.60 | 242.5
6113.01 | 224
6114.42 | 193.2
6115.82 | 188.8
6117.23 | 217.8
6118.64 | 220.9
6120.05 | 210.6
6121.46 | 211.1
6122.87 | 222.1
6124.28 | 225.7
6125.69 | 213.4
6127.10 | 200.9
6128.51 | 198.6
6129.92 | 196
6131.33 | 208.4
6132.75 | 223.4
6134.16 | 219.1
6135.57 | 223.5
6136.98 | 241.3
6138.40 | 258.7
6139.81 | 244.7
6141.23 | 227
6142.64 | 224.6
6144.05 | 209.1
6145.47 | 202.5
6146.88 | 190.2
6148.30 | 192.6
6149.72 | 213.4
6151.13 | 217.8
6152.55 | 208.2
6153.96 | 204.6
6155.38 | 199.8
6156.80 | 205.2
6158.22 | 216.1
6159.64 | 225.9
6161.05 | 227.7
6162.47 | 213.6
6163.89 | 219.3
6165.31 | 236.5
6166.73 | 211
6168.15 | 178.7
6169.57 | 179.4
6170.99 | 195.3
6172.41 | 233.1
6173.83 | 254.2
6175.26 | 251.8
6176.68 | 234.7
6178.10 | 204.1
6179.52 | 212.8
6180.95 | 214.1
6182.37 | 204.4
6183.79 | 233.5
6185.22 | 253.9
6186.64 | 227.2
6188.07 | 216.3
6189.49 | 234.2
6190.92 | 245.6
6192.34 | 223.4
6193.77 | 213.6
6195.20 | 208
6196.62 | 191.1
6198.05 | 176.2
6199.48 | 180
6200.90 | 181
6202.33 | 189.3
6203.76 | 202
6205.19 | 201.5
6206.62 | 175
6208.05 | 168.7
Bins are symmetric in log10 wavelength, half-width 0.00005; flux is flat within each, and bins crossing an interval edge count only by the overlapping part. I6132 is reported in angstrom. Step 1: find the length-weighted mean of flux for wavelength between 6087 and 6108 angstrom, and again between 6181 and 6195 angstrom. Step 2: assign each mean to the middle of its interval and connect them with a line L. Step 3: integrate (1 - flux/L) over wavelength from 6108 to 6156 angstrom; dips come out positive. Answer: 1.3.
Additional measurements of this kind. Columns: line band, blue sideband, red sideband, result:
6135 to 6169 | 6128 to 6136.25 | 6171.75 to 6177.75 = 1.3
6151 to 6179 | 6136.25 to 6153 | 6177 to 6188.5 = 0.6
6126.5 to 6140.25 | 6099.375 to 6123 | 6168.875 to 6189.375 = 0.0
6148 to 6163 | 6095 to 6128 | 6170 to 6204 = 0.4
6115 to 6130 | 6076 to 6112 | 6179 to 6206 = 0.4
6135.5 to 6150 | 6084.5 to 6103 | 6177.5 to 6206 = -0.3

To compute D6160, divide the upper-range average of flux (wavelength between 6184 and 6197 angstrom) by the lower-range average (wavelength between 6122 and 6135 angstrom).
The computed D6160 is 1.1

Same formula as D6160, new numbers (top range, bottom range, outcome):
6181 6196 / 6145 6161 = 1.08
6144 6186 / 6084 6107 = 0.98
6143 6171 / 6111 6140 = 0.95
